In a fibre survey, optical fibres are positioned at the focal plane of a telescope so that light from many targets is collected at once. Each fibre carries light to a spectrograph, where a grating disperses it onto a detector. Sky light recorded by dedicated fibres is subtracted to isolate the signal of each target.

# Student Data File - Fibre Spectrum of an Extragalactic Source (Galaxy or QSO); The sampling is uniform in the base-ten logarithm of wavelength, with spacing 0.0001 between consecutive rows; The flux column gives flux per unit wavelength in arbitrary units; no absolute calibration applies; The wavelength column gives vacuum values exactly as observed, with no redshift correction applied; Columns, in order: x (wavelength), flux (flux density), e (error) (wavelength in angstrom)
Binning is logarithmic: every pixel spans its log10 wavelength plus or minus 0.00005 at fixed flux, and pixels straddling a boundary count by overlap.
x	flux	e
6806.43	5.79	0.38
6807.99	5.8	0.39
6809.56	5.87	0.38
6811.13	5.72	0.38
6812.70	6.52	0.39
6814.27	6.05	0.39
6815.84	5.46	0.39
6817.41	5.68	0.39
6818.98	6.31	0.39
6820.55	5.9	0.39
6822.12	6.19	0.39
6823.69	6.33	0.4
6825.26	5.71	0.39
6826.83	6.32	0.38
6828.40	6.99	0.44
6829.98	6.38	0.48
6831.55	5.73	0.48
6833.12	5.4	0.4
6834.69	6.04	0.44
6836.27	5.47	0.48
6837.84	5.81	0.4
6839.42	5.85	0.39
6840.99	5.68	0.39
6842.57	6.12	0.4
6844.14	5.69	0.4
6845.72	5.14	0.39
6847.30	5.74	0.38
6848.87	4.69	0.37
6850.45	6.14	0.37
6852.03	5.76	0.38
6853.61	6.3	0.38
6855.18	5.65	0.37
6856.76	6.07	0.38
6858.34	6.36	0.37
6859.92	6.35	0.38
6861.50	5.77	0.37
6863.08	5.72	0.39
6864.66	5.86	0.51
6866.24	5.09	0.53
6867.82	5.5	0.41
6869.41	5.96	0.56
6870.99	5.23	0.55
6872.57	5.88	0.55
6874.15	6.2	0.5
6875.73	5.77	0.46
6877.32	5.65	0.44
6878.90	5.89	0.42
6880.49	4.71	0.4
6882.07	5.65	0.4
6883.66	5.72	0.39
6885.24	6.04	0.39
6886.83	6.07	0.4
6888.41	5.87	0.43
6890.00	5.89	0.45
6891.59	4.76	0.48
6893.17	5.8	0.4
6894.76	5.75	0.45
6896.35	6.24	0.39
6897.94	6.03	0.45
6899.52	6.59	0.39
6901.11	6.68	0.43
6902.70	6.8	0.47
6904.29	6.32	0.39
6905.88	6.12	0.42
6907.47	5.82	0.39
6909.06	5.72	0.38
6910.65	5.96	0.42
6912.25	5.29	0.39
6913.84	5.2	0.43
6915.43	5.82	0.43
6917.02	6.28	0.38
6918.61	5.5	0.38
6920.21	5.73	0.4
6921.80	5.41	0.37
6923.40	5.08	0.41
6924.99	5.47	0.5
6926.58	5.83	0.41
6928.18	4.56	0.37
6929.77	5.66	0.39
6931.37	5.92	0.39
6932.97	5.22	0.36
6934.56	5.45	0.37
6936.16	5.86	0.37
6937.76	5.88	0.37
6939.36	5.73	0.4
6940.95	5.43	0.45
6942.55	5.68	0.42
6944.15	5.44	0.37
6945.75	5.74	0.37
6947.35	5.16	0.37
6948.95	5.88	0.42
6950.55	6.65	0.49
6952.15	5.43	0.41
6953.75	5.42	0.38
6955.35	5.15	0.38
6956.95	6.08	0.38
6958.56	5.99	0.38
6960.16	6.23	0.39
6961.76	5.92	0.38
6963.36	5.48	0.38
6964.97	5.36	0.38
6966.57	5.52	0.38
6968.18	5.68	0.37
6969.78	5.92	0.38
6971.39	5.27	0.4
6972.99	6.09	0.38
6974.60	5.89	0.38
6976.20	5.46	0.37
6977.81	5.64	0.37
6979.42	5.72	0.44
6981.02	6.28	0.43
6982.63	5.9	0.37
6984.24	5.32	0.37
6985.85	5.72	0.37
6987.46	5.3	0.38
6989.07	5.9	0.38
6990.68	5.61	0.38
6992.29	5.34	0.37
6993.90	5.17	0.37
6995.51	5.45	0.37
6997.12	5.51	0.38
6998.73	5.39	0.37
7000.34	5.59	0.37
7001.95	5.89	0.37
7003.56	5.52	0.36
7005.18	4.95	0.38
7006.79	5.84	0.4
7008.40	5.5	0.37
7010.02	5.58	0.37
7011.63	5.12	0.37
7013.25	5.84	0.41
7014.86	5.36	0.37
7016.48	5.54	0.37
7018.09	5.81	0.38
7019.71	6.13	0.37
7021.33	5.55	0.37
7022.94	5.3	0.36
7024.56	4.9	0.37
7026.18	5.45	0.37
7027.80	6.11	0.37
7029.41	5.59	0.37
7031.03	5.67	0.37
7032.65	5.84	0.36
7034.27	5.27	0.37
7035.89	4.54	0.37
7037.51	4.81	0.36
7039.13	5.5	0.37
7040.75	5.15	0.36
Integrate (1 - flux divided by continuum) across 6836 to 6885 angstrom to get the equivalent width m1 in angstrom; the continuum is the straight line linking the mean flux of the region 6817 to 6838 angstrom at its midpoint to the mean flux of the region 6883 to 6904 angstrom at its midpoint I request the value 2.5 angstrom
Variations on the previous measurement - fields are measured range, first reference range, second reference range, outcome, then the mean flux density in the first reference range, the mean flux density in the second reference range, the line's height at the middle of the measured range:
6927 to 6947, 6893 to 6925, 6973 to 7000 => 0.86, 5.9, 5.61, 5.79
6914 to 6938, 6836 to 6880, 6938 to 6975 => 0.67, 5.76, 5.7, 5.72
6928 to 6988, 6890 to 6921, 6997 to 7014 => 0.37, 5.92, 5.52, 5.71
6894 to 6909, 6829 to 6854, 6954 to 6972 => -1.37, 5.75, 5.69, 5.72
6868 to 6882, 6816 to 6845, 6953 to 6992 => 0.54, 5.97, 5.7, 5.88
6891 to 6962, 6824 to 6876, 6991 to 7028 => -0.90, 5.84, 5.51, 5.68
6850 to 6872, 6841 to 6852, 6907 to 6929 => -0.96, 5.6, 5.54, 5.59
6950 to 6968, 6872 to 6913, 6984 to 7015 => -0.26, 5.89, 5.5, 5.65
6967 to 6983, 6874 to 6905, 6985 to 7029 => -0.39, 5.91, 5.53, 5.64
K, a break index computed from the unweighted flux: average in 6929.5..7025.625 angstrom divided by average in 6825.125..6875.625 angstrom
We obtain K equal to 1.0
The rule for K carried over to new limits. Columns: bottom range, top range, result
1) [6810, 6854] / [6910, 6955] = 0.95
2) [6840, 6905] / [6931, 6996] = 0.97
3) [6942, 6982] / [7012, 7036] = 0.97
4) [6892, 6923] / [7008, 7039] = 0.92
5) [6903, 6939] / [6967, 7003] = 1.00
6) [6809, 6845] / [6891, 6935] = 0.97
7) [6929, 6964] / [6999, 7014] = 0.97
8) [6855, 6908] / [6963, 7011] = 0.95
